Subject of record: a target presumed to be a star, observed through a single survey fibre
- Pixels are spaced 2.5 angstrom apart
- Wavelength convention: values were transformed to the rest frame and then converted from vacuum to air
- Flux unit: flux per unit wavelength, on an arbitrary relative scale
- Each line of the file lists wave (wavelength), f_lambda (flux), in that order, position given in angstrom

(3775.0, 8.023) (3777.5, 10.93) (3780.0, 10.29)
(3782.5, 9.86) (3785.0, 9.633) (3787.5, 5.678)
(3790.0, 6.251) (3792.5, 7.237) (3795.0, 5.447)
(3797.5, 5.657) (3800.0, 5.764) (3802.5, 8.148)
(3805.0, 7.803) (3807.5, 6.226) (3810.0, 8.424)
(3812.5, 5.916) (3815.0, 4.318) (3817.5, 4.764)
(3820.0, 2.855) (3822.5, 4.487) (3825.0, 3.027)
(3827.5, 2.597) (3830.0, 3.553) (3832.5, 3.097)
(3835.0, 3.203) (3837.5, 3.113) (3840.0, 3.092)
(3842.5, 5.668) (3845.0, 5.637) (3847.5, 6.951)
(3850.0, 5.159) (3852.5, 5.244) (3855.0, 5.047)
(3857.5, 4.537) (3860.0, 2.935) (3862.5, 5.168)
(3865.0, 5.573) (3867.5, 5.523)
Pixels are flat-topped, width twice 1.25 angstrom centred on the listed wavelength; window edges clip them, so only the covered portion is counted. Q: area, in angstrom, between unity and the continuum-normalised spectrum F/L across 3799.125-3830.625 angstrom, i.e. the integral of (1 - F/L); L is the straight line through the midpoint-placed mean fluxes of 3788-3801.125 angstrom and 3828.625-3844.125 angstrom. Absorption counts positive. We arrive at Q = -1.6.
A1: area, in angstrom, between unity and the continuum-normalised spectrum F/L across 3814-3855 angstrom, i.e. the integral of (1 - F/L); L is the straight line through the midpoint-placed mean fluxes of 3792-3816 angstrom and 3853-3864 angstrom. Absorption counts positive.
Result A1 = 8.4 angstrom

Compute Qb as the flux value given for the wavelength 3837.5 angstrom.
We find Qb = 3.113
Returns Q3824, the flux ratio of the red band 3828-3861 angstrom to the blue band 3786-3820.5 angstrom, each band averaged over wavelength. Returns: 0.7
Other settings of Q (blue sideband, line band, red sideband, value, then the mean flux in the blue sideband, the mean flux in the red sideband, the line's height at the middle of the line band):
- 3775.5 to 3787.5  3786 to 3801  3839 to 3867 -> 4.7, 9.57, 5.03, 8.81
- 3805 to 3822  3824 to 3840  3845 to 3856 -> 7.1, 5.55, 5.62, 5.58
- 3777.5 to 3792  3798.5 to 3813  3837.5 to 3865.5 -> 0.6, 8.51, 4.9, 7.37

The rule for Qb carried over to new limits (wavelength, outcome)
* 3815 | 4.318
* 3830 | 3.553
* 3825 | 3.027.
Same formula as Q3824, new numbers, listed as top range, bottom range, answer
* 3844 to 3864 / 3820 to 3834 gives 1.54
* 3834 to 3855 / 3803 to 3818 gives 0.75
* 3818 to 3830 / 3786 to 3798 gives 0.55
